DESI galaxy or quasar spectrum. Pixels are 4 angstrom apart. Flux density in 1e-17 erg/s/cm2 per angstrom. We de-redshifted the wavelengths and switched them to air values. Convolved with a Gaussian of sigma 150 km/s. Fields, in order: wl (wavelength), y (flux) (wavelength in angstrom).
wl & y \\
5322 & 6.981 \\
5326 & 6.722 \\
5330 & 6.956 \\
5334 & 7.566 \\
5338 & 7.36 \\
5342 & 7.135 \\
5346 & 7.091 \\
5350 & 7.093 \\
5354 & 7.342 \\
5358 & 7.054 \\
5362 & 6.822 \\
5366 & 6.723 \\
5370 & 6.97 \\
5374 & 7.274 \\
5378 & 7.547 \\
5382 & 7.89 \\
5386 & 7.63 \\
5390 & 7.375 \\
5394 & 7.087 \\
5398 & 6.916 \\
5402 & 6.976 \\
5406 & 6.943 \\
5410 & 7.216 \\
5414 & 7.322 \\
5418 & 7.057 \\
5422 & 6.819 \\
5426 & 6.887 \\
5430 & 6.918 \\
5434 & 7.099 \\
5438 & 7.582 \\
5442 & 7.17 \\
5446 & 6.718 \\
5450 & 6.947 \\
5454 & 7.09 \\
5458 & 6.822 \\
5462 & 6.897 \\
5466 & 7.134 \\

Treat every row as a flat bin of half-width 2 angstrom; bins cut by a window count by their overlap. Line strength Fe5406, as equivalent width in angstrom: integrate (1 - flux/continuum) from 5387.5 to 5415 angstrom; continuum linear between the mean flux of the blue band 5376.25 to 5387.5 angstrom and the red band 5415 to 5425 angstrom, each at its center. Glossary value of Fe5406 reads 0.8 angstrom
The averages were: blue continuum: 7.69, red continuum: 6.97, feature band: 7.12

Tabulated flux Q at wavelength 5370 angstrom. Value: 6.97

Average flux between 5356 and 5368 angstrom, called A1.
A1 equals 6.87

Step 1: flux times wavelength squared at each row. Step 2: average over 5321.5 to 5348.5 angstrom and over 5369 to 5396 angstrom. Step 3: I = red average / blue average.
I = 1.06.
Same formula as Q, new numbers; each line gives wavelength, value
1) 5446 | 6.718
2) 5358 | 7.054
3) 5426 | 6.887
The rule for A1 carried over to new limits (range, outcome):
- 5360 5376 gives 6.95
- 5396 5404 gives 6.95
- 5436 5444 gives 7.38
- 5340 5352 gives 7.11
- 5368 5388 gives 7.46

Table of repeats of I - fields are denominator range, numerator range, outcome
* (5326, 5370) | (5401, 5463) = 1.02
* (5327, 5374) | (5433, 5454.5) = 1.04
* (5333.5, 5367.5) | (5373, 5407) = 1.04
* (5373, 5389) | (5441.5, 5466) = 0.94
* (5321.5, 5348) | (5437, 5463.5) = 1.03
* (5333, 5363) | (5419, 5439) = 1.01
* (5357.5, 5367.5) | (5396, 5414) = 1.05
